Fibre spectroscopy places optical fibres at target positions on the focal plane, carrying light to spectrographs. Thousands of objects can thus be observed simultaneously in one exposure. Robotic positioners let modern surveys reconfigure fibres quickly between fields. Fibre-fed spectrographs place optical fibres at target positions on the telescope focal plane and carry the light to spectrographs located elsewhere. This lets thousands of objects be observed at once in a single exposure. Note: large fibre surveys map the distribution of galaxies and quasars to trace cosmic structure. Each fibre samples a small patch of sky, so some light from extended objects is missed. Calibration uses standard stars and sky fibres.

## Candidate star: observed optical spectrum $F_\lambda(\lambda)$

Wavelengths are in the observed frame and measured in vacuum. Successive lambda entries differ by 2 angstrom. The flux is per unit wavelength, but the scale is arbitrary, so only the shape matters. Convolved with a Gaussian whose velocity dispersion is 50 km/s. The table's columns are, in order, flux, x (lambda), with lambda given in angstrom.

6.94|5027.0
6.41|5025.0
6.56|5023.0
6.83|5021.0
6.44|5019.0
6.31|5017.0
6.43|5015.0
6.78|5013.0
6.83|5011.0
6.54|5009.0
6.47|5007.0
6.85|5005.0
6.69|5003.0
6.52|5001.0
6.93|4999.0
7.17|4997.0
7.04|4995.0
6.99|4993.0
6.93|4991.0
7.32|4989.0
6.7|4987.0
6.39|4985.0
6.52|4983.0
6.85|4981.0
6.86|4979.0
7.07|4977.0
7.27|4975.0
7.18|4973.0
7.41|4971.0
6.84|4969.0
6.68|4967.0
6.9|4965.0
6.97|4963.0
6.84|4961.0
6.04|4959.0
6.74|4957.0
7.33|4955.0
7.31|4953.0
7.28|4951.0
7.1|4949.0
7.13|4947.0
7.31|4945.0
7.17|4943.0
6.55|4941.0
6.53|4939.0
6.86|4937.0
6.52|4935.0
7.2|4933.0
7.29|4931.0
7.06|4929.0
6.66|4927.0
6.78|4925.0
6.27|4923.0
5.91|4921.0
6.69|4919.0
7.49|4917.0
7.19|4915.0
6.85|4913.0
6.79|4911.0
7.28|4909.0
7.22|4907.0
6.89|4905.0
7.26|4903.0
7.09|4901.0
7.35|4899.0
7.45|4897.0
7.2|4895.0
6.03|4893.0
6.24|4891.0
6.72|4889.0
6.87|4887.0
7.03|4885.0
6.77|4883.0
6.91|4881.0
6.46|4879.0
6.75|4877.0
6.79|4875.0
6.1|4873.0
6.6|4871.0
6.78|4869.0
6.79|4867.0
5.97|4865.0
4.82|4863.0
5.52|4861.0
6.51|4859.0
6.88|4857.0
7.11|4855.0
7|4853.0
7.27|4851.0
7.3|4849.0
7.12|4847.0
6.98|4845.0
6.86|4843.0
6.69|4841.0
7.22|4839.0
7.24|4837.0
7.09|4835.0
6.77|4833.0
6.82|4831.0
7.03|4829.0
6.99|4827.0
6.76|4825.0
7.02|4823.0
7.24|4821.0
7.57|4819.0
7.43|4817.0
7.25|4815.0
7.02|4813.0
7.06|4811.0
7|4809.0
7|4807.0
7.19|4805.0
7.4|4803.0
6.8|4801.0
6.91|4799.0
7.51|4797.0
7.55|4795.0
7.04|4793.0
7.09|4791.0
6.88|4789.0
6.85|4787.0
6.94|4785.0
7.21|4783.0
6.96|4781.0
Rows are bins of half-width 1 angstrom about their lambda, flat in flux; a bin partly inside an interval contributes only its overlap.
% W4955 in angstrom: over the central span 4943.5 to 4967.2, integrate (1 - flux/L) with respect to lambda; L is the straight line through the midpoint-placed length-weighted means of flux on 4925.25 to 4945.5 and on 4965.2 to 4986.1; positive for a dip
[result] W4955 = -0.3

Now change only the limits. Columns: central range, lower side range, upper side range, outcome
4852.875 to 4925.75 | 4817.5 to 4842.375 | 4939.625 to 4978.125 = 3.3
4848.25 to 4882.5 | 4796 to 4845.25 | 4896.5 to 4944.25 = 2.2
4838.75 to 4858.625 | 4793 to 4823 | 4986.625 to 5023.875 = 0.2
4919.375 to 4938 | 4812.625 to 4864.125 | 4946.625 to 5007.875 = 0.5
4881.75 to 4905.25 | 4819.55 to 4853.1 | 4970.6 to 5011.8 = 0.2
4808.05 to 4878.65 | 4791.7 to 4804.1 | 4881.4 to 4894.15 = 0.8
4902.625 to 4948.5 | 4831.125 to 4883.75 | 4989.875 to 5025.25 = -1.3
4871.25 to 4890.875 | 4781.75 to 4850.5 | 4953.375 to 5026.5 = 0.8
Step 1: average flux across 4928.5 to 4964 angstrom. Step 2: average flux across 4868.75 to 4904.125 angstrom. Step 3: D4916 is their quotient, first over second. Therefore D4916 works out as 1.02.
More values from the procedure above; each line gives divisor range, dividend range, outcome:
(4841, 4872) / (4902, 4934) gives 1.04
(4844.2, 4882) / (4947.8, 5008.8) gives 1.04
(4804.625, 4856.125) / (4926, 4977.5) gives 0.98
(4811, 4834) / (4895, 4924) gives 0.99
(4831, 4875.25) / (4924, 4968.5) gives 1.03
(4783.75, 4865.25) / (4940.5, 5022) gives 0.99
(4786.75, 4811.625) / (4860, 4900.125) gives 0.92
